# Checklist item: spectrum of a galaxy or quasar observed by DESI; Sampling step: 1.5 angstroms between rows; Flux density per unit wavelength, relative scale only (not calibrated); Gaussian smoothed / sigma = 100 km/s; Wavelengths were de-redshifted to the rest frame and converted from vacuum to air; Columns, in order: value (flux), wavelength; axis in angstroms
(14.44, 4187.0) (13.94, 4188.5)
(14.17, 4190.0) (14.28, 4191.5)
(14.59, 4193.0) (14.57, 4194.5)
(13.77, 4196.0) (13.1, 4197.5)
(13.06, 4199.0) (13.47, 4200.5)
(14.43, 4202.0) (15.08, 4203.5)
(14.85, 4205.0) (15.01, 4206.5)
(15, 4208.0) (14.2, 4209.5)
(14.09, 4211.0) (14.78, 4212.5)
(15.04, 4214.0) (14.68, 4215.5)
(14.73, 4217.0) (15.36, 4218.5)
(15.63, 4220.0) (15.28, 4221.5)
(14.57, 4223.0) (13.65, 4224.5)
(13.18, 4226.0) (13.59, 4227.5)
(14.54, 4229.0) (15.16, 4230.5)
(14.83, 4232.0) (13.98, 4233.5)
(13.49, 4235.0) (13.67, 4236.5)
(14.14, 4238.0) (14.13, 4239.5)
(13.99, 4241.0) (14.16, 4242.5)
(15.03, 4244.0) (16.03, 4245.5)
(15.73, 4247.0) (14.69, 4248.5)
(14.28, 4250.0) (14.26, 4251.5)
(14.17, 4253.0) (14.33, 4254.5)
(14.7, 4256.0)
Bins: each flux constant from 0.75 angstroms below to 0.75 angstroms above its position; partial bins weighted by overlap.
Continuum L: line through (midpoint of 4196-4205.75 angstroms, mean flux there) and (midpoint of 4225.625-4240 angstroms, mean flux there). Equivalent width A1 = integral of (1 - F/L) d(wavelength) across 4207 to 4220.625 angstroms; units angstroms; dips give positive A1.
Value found -0.8 angstroms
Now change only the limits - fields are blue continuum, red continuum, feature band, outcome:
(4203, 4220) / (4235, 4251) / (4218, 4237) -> 0.4 angstroms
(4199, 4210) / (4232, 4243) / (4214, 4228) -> -0.3 angstroms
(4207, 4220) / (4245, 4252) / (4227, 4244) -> 0.8 angstroms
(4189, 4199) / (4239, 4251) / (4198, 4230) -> -0.4 angstroms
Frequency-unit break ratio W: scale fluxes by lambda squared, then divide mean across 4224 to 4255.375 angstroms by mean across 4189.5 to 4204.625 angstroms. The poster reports 1.04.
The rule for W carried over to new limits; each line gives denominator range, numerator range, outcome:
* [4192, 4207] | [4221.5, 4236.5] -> 1.01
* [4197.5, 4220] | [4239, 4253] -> 1.03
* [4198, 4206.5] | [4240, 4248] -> 1.07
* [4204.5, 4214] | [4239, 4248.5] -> 1.03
